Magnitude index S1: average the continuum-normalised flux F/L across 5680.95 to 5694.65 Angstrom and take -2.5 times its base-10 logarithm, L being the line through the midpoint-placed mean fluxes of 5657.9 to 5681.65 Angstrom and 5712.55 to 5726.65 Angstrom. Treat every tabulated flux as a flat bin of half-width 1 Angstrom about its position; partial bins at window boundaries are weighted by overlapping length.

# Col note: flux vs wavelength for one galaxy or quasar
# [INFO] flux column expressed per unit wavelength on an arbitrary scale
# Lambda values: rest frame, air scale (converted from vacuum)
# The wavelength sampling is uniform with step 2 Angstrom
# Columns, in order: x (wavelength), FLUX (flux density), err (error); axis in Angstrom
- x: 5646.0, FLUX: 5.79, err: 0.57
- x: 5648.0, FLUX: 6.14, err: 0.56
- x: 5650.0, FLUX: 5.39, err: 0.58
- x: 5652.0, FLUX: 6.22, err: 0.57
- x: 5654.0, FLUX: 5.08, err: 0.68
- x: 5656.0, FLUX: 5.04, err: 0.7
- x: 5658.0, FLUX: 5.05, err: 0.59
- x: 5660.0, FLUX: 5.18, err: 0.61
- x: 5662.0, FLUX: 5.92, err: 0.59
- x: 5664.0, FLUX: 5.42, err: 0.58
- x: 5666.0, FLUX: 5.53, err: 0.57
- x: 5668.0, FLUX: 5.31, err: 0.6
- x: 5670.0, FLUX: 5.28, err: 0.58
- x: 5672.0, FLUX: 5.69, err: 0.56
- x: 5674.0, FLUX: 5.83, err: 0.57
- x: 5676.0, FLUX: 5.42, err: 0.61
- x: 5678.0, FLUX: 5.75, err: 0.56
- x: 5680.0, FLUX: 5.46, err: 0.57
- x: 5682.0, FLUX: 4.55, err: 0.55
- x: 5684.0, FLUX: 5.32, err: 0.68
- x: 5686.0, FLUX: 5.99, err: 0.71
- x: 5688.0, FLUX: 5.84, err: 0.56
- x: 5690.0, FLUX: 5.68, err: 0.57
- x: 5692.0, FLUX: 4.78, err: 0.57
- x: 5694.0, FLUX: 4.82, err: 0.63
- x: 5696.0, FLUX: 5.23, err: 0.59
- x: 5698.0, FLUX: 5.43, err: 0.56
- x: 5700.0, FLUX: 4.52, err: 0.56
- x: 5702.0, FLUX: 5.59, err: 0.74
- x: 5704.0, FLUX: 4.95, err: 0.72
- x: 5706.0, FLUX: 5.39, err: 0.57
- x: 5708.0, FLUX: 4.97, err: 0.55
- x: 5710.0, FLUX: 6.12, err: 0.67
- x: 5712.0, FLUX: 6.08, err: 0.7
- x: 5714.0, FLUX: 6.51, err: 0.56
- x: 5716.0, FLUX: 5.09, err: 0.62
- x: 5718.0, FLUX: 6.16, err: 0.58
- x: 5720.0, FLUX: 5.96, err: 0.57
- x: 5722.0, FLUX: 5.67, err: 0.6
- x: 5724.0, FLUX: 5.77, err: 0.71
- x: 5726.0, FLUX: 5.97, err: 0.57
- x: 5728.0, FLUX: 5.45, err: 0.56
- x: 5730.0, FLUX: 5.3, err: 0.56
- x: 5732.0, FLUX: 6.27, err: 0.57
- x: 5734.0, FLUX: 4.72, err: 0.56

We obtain 0.065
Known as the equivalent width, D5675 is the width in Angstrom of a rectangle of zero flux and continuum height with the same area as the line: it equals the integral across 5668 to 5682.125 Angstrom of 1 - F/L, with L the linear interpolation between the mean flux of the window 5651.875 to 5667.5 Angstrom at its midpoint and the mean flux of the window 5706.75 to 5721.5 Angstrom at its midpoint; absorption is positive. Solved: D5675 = 0.1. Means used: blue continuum 5.38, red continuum 5.83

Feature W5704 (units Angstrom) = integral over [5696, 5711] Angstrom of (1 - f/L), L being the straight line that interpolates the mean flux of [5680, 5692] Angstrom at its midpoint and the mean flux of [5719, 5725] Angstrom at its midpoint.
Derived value 0.9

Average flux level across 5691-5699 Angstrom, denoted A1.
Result 5.07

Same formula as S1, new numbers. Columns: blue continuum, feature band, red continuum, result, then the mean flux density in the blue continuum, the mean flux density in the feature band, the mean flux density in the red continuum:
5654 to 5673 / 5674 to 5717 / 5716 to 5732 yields 0.030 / 5.36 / 5.41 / 5.75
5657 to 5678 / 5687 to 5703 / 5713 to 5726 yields 0.089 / 5.48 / 5.24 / 5.87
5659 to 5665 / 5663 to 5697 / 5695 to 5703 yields -0.010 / 5.51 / 5.41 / 5.19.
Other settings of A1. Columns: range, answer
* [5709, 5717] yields 5.95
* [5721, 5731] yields 5.63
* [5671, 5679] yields 5.67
